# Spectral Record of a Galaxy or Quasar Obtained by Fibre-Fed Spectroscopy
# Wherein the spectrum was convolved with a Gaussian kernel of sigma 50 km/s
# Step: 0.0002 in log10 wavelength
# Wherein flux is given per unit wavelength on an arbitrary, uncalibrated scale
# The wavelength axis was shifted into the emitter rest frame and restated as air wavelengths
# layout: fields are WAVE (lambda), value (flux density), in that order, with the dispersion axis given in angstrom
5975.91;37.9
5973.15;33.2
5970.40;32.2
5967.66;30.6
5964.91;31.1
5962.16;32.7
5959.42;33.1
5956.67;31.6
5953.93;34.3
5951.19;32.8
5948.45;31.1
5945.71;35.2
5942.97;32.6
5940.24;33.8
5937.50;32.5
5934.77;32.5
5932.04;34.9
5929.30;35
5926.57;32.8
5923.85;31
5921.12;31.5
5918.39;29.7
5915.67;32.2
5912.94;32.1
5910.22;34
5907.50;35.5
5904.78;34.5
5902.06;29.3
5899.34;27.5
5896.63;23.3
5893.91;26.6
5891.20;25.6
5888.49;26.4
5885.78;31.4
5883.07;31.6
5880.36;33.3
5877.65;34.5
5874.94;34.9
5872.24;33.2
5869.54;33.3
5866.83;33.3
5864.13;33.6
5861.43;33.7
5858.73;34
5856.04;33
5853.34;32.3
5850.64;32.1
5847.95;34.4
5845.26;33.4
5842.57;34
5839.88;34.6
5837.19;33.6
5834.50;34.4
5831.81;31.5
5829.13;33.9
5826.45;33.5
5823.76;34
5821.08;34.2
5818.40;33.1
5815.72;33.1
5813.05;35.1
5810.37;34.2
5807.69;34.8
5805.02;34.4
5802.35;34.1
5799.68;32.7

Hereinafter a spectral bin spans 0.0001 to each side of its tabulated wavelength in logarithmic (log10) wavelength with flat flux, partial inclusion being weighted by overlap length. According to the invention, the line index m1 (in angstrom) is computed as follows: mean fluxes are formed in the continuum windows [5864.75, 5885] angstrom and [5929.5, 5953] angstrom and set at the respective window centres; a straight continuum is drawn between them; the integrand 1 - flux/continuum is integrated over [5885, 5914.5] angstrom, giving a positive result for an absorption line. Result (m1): 3.3 angstrom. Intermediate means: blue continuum 33.4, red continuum 33.3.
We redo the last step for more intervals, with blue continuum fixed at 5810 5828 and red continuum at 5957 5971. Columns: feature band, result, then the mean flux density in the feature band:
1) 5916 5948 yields -0.45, 32.8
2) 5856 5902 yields 2.86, 31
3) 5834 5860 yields -0.05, 33.6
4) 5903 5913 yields -0.43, 34.1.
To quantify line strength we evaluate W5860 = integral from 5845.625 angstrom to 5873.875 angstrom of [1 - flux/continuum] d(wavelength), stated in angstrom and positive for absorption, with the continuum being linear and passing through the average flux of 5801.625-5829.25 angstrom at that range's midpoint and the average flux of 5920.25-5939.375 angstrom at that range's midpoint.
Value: 0.26 angstrom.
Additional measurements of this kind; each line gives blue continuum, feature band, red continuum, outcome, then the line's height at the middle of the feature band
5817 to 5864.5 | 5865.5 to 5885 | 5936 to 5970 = -0.09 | 33.2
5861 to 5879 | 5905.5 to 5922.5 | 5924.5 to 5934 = 0.65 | 33.9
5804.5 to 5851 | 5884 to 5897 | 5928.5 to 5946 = 2.56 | 33.7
